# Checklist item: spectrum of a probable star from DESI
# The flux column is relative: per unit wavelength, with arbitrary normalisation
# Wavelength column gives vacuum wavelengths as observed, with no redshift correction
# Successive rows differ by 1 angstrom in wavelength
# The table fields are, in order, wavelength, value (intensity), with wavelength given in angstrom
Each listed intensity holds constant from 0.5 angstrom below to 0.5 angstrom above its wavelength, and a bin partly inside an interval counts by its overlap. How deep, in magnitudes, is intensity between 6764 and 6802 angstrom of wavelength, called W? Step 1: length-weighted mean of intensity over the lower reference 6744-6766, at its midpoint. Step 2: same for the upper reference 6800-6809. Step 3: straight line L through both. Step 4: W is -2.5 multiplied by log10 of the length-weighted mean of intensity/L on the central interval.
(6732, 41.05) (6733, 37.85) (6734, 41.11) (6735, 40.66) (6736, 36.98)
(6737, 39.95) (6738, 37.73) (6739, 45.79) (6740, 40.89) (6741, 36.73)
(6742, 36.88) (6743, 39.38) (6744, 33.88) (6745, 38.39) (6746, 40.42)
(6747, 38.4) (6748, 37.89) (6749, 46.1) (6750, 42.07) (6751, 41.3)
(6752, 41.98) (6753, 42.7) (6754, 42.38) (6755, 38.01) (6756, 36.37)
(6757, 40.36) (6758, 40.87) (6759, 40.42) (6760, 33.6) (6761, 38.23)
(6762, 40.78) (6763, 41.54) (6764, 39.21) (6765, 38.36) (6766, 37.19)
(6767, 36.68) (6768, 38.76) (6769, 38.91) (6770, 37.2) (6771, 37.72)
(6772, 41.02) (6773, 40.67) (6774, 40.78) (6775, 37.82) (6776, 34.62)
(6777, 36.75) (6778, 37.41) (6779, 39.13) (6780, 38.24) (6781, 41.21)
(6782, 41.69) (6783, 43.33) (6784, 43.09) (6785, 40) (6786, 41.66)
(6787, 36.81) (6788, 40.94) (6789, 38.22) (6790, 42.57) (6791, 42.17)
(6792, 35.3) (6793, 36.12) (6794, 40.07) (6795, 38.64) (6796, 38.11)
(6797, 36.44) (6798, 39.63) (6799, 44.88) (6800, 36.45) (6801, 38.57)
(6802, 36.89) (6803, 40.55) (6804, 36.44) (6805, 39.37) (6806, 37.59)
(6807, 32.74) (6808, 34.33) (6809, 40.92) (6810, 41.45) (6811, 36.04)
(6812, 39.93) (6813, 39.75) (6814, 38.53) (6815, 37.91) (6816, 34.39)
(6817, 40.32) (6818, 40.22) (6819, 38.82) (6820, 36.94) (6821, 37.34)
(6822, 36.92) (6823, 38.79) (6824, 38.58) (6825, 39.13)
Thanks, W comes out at -0.021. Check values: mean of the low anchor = 39.8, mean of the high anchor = 37.2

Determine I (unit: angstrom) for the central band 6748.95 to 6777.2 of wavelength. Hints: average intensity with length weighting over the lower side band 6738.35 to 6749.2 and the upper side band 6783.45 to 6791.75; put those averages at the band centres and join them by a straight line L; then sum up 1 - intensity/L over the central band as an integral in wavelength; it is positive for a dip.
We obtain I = 0.4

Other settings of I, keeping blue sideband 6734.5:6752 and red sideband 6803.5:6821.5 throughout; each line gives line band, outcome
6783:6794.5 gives -0.40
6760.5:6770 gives 0.09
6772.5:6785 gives -0.25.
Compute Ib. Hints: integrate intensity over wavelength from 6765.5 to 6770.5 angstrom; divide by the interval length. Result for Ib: 37.7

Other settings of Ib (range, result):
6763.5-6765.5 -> 38.8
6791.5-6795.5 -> 37.5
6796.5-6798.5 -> 38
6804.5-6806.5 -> 38.5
